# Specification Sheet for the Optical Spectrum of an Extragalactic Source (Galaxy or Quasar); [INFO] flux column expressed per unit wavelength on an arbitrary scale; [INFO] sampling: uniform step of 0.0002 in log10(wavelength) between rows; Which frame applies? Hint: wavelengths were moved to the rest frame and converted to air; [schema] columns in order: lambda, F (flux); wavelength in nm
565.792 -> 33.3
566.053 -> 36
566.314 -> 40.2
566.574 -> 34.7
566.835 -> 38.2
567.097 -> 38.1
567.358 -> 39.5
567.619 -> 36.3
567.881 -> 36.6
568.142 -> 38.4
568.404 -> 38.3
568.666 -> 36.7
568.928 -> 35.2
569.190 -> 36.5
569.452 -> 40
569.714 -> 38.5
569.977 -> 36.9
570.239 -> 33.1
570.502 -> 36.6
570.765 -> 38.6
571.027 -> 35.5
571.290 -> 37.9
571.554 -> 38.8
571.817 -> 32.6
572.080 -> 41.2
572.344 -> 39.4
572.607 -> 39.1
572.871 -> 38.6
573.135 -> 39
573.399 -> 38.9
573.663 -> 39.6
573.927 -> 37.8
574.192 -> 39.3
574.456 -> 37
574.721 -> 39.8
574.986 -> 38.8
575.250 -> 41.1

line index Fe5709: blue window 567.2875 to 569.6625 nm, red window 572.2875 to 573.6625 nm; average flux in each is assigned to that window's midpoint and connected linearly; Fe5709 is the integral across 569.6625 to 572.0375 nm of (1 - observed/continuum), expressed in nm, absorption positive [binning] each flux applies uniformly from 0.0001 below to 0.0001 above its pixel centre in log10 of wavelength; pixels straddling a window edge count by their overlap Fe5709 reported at 0.105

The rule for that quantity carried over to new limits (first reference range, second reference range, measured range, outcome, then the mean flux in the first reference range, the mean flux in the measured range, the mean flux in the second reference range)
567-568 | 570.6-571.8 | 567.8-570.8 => 0.03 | 37.6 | 37.1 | 37.2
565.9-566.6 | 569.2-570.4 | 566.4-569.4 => -0.01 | 37.2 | 37.3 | 37.1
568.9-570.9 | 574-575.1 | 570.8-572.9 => -0.01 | 37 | 37.9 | 38.6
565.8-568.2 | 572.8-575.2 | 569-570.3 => 0.03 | 37.3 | 37.1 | 38.8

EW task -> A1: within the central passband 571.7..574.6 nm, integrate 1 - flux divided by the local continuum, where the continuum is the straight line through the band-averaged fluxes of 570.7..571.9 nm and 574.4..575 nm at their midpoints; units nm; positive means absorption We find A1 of -0.052 nm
